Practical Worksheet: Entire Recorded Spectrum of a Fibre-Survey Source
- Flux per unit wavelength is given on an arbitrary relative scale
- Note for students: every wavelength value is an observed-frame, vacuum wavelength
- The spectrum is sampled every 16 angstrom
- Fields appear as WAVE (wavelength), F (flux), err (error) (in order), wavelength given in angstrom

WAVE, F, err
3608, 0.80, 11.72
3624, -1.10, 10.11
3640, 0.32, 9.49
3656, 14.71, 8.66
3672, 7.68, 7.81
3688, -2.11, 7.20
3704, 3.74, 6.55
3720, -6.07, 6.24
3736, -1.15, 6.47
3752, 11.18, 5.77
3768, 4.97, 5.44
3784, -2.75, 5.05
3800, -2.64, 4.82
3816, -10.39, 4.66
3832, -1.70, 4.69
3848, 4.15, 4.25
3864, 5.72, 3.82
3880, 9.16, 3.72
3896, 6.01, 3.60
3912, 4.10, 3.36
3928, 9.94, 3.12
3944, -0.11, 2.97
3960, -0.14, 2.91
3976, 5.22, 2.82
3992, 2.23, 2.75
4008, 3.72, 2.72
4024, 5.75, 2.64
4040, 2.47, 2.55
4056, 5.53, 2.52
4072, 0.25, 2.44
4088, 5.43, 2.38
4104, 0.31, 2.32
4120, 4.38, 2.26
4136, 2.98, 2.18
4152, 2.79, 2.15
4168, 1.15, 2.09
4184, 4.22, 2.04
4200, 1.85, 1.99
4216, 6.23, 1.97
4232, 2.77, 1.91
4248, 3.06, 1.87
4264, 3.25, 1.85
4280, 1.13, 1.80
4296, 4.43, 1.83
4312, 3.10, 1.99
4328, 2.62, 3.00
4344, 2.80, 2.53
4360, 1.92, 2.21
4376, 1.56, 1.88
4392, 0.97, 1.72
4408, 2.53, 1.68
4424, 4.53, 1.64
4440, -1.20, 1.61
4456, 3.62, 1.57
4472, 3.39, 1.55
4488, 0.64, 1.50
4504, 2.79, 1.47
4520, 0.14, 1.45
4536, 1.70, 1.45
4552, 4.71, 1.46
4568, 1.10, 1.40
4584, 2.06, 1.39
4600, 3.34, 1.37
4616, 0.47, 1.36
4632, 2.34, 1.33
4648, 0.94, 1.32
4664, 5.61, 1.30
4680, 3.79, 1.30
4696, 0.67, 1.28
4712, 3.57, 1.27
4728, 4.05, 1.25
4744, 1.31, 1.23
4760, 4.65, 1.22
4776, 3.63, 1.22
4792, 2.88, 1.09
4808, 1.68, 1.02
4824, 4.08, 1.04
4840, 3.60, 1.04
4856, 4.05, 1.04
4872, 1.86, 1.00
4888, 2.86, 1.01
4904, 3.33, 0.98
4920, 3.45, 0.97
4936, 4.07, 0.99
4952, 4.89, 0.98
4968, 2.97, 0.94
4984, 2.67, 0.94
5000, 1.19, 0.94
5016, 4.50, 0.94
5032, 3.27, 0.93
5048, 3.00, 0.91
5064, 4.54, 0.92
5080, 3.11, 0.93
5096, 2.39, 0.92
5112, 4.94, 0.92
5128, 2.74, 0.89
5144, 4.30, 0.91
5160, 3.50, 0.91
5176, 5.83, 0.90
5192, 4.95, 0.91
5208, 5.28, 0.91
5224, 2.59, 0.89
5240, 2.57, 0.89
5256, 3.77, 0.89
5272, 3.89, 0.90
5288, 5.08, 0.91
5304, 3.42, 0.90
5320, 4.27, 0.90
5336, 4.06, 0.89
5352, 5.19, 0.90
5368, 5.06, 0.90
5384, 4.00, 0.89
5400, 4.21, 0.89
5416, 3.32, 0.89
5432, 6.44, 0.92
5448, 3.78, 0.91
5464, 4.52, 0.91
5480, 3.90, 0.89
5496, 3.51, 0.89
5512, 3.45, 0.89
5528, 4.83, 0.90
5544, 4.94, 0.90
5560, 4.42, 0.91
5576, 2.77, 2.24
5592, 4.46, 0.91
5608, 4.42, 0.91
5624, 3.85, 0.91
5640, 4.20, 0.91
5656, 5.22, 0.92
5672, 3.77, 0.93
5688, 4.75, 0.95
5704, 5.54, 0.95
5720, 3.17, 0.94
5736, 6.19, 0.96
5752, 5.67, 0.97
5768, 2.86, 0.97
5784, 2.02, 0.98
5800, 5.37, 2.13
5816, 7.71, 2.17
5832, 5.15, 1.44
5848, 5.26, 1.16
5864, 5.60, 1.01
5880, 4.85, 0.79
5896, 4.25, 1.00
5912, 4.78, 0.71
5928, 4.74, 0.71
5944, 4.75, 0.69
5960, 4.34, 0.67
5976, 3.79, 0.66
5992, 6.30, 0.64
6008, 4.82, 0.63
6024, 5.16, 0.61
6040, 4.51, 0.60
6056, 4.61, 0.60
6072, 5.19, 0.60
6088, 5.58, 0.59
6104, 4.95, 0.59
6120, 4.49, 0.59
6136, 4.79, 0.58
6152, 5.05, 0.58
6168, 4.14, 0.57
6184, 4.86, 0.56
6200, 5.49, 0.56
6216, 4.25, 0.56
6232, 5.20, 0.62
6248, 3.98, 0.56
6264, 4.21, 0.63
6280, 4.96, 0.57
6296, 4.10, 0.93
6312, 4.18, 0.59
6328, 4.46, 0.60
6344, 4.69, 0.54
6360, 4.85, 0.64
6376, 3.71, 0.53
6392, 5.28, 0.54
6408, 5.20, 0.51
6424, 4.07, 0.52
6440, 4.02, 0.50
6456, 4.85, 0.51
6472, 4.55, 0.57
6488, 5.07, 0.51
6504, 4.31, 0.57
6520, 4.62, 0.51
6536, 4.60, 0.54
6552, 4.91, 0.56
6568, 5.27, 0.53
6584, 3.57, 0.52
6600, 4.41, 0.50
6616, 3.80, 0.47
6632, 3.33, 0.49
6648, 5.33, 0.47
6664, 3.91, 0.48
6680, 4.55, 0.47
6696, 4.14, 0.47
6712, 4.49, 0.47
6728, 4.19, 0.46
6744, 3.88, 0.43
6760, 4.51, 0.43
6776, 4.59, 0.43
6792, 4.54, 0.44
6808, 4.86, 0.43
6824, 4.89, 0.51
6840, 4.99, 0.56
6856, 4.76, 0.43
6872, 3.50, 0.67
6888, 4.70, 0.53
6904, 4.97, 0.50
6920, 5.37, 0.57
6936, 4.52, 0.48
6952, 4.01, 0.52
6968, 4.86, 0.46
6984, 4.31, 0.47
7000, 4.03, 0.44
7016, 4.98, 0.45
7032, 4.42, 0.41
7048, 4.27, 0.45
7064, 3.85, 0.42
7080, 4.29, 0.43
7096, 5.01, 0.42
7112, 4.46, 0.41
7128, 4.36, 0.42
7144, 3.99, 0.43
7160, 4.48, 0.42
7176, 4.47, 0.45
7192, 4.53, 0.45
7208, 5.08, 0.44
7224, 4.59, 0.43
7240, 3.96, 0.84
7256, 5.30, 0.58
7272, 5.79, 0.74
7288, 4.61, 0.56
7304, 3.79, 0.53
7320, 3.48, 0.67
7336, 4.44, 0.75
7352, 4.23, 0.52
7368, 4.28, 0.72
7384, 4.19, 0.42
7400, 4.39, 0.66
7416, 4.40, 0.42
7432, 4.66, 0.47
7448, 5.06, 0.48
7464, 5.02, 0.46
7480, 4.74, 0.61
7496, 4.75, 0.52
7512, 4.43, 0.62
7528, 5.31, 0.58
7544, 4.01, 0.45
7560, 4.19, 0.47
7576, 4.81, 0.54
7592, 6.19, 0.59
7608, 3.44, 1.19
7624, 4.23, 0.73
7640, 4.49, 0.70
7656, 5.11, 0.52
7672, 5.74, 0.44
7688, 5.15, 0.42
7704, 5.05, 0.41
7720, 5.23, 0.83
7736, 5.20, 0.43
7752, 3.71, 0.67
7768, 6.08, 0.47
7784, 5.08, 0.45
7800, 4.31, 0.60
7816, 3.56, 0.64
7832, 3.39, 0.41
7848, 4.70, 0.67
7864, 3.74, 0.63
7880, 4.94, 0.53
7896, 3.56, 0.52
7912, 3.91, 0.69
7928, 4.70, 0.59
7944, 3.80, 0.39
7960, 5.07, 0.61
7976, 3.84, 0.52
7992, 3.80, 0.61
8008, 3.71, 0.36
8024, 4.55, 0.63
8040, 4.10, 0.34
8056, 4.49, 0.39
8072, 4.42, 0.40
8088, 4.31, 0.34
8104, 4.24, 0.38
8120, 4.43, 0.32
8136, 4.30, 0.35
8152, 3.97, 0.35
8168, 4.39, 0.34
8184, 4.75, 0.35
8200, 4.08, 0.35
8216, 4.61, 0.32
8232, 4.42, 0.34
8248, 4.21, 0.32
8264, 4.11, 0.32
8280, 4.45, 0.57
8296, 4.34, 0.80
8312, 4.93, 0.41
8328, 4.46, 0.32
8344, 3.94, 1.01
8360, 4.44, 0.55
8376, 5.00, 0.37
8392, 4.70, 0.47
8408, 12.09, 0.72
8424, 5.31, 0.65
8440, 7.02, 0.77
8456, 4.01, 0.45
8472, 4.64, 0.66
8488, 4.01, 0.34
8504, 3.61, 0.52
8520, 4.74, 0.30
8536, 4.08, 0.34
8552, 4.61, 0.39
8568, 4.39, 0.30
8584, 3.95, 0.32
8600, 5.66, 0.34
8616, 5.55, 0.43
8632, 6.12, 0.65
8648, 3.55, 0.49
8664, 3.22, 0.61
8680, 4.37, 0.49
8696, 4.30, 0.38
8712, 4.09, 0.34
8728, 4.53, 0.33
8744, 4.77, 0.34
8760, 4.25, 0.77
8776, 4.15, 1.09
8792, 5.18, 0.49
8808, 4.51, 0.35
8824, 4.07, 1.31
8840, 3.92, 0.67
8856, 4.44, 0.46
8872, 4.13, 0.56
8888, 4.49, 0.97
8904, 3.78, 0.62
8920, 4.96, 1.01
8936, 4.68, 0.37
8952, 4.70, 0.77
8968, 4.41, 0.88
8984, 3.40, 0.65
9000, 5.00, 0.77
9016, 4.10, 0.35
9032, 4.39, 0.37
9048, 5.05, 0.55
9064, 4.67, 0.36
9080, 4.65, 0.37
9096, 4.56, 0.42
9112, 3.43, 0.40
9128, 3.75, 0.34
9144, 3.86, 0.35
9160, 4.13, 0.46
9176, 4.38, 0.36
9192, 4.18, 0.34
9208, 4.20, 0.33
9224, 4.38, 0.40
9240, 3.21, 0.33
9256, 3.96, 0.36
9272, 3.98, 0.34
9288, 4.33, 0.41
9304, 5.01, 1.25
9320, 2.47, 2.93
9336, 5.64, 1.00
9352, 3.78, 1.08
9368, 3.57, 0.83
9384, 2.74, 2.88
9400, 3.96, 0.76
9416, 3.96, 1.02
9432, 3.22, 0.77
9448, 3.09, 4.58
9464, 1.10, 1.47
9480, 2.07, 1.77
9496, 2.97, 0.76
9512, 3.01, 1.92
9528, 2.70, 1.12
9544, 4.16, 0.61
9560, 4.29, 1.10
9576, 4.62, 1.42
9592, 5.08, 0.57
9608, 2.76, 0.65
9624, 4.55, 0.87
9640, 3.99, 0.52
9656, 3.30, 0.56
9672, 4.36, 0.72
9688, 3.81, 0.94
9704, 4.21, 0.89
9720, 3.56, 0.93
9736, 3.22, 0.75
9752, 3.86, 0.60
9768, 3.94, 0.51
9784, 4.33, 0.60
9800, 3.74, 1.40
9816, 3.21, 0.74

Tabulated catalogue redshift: 0.28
